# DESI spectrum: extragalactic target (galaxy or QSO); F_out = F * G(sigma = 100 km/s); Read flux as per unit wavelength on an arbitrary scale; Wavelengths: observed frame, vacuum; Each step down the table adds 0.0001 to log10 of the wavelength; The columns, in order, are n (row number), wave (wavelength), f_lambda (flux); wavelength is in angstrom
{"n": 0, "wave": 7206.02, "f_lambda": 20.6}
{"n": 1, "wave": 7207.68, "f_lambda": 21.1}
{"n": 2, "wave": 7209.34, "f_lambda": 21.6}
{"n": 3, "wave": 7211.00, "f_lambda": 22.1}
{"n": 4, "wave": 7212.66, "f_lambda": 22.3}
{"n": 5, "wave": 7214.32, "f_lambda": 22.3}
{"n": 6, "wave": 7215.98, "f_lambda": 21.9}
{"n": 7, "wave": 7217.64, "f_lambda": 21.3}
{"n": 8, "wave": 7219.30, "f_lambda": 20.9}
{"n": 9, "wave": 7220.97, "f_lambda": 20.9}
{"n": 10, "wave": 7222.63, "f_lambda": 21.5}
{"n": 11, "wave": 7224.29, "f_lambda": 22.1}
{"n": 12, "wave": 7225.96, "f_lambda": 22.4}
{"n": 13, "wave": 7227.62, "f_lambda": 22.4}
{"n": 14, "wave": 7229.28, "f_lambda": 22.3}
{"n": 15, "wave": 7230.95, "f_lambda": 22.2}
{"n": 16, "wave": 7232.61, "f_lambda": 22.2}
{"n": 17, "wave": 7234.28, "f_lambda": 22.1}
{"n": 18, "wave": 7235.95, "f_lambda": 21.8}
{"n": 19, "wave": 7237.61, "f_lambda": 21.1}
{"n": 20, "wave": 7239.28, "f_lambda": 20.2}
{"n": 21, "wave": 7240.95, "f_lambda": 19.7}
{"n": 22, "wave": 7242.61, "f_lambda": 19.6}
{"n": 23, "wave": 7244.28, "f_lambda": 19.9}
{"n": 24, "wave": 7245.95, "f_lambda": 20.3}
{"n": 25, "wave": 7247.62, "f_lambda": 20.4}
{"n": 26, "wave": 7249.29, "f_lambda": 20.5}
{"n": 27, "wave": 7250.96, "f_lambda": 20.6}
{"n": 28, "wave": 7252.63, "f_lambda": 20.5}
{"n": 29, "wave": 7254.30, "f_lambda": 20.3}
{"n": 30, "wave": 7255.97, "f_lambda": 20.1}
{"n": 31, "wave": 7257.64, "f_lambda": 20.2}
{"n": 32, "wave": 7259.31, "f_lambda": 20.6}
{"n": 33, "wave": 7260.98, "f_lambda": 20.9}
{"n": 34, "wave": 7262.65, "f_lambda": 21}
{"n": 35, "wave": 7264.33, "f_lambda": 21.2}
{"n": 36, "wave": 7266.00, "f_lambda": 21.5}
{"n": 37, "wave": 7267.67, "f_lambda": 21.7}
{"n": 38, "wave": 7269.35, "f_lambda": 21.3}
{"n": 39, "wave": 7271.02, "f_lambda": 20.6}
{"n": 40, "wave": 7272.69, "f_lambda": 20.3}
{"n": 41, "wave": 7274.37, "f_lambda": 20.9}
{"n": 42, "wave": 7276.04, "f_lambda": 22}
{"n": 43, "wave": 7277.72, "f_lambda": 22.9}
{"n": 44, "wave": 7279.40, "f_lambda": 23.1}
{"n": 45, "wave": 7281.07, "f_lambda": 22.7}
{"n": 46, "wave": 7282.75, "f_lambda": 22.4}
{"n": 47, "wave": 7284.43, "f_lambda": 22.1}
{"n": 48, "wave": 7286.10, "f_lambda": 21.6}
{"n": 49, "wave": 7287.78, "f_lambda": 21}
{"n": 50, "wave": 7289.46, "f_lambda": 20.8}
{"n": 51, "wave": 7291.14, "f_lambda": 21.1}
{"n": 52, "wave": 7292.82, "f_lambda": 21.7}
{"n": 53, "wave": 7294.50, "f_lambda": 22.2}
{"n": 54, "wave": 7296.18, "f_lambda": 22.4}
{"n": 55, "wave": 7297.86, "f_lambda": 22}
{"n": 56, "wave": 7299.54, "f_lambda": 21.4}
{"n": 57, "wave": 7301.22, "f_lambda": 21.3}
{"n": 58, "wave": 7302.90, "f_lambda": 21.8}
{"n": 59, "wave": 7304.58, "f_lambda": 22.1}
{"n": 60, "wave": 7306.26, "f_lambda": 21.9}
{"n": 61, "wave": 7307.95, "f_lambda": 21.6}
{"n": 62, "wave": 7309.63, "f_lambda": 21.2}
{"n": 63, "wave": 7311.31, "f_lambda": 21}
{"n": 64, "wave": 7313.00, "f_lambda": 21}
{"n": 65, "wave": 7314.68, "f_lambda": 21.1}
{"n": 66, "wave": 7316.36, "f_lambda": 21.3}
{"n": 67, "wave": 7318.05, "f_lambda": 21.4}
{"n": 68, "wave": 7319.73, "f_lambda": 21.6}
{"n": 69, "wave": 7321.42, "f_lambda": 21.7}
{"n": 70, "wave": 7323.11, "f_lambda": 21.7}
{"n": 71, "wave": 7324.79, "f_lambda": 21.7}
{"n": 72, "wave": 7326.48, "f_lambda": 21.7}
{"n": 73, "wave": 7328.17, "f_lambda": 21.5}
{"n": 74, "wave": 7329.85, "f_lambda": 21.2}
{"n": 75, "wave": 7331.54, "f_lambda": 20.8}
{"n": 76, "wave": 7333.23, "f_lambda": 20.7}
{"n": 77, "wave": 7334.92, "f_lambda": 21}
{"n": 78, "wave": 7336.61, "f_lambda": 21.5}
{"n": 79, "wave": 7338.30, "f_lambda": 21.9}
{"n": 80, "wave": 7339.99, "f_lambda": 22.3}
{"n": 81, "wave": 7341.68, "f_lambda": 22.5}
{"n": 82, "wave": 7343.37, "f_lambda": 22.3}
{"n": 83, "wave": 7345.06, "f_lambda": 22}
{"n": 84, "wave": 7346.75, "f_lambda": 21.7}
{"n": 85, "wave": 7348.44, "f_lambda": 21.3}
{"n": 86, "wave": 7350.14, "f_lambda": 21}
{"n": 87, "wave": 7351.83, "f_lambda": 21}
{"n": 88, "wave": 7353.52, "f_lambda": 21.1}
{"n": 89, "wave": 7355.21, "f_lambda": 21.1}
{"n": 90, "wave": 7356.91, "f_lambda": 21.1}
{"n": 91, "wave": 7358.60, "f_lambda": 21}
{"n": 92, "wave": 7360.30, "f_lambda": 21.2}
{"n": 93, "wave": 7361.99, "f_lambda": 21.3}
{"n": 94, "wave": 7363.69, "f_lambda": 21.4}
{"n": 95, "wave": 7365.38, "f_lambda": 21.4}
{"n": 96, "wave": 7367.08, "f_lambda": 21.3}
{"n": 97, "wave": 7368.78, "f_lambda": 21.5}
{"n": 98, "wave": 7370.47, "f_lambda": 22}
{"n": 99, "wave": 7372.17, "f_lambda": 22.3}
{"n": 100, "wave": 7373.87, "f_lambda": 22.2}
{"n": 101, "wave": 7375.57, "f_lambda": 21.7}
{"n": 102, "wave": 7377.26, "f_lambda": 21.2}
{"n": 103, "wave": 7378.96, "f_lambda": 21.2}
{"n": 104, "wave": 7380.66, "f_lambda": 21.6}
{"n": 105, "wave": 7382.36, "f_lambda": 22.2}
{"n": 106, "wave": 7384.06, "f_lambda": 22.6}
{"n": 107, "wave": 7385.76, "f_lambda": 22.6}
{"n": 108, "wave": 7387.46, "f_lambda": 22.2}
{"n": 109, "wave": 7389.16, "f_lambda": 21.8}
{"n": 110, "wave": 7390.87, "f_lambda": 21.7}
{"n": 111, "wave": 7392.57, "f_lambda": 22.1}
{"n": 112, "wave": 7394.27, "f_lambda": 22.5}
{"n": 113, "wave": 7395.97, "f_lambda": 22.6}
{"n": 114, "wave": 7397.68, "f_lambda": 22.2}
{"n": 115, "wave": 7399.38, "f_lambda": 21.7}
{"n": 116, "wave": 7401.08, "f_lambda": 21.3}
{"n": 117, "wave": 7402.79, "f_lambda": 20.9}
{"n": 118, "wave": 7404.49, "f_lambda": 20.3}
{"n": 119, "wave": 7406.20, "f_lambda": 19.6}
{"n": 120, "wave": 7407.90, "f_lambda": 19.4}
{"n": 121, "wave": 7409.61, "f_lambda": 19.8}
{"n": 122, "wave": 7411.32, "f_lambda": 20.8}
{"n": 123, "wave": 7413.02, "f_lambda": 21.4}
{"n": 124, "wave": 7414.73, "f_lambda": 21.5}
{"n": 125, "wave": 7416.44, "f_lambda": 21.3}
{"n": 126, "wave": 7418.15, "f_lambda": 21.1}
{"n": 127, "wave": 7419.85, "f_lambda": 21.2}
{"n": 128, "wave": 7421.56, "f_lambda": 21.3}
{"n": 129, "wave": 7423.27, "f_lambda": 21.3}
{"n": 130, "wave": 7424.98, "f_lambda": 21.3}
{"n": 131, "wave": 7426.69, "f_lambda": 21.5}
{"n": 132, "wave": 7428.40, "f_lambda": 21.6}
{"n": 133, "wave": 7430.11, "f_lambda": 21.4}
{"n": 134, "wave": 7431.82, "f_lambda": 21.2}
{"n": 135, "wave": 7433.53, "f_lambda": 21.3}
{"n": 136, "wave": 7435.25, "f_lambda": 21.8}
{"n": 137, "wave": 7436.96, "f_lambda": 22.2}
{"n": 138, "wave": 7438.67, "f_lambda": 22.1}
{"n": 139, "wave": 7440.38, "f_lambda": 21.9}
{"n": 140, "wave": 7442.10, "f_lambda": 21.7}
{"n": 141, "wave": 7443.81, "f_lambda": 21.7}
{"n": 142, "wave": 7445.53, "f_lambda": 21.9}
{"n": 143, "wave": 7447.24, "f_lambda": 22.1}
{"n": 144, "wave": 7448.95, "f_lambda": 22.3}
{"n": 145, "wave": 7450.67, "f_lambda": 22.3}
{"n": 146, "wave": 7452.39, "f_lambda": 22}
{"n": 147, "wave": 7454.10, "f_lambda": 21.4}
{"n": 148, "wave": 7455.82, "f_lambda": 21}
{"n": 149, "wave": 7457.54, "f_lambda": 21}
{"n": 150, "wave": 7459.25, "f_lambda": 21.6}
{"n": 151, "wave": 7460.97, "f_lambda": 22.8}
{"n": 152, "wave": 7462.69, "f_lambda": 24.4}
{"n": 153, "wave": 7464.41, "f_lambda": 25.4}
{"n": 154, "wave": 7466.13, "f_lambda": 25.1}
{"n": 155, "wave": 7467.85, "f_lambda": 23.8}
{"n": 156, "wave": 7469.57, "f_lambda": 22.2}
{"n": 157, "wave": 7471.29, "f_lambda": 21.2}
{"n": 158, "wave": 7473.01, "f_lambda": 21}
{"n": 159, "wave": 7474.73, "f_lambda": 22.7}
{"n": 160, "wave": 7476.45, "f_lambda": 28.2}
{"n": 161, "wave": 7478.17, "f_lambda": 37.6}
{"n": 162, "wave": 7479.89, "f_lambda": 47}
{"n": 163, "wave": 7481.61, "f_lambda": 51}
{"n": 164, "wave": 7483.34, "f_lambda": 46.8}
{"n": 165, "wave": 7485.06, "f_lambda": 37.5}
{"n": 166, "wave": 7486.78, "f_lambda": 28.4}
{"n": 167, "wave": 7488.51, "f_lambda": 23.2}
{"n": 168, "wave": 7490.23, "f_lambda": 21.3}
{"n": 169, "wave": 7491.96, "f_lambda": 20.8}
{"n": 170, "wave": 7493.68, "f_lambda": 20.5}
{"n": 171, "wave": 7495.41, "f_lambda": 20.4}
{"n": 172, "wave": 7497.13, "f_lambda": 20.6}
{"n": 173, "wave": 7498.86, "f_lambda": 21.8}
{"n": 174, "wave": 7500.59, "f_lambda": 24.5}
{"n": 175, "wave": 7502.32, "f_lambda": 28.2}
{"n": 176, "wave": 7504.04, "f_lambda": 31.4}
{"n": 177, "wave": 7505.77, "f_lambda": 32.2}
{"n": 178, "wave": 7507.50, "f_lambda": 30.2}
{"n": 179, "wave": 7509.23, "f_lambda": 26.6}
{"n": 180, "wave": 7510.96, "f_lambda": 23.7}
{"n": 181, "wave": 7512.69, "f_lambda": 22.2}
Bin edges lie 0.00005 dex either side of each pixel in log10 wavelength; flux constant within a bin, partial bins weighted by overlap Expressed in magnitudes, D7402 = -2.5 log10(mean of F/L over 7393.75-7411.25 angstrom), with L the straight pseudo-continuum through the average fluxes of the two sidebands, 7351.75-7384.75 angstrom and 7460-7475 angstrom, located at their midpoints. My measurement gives 0.06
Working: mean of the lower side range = 21.5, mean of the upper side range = 23.2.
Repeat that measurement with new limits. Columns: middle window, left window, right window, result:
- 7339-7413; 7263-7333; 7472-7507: 0.15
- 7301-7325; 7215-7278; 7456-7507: 0.07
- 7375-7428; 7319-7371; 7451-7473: 0.03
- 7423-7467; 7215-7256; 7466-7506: 0.22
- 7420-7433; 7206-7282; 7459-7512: 0.21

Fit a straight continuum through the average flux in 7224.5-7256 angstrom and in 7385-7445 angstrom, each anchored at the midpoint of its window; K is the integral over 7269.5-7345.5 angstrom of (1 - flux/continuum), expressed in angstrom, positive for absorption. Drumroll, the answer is -1.6 angstrom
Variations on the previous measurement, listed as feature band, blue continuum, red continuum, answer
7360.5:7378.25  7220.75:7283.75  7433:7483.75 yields 1.51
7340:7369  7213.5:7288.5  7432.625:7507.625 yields 2.33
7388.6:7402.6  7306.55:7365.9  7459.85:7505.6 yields 1.17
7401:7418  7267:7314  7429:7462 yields 0.88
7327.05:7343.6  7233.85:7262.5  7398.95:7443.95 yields -0.55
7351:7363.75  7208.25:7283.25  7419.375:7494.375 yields 1.11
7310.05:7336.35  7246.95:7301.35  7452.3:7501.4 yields 1.47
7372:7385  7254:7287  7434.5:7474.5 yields 0.04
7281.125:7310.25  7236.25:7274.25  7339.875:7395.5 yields -1.00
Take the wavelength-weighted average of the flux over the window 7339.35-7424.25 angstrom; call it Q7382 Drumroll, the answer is 21.5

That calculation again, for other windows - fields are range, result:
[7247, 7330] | 21.4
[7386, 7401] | 22.1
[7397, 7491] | 24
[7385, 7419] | 21.3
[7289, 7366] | 21.5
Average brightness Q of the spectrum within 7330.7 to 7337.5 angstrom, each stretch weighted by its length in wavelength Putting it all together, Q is 21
